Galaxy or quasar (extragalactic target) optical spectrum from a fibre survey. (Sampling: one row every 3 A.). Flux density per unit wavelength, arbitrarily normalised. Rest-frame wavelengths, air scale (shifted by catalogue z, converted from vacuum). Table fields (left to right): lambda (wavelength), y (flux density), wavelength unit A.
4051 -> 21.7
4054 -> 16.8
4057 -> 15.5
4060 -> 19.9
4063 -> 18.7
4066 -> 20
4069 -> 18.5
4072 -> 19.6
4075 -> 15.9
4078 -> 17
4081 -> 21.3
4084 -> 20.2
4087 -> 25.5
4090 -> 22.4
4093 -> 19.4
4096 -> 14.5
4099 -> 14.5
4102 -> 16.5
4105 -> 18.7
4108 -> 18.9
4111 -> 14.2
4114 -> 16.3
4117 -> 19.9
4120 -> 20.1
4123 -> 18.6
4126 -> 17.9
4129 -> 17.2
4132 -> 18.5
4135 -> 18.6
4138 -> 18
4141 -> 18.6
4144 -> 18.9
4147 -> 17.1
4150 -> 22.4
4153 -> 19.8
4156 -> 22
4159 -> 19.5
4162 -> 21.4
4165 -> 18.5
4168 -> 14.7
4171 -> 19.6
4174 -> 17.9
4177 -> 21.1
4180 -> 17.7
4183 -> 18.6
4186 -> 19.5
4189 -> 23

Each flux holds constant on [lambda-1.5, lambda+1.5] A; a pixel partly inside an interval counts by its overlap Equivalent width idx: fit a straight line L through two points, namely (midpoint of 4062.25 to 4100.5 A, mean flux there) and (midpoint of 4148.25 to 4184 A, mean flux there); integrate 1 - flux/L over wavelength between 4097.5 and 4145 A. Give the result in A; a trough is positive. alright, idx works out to 3.5 A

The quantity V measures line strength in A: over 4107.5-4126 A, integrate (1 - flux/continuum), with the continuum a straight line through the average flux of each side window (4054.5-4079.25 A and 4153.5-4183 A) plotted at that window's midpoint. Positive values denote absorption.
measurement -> 0.7 A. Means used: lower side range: 18.1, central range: 17.9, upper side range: 19.1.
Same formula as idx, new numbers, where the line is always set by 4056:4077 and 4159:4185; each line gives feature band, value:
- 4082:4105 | -0.7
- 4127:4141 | 0.4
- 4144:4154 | -0.5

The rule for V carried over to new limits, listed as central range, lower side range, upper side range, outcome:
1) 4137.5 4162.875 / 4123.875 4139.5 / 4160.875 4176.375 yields -2.1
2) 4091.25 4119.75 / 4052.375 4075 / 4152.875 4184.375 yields 2.2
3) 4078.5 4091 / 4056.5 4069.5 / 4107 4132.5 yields -2.4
